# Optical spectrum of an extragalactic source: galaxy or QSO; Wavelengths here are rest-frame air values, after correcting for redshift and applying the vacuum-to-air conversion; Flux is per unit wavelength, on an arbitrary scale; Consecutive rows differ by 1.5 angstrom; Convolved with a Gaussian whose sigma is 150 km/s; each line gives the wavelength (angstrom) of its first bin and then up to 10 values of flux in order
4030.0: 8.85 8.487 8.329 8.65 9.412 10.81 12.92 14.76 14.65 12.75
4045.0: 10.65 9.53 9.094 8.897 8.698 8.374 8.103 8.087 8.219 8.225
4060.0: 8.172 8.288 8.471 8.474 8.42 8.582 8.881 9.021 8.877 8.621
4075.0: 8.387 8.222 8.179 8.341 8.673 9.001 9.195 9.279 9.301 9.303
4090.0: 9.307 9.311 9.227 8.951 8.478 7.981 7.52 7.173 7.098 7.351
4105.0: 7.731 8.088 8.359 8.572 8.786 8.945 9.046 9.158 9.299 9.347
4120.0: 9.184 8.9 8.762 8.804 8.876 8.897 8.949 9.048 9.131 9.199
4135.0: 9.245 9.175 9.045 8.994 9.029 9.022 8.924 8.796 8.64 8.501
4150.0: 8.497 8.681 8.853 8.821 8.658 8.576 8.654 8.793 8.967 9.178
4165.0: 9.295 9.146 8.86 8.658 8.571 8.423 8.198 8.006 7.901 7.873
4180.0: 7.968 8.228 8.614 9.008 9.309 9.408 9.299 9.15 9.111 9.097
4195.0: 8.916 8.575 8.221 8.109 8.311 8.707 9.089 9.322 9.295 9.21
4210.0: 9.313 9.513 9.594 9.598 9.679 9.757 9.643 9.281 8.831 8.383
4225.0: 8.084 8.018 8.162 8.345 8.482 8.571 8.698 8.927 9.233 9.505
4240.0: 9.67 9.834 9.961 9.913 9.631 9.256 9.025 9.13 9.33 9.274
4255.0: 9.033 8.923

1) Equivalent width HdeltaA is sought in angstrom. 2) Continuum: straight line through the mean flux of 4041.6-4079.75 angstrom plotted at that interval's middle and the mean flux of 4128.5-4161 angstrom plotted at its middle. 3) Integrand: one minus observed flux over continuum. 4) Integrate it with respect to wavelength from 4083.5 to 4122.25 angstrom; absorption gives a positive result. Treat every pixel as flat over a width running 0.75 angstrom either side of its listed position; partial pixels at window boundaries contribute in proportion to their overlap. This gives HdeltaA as 1.2 angstrom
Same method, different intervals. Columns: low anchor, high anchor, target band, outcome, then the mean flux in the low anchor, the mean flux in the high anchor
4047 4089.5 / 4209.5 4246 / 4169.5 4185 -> 1.2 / 8.63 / 9.13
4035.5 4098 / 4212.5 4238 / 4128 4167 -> 0.8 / 9.29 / 8.9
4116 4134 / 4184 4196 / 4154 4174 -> 0.7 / 9.03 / 9.15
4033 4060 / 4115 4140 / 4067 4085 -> 1.8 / 10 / 9.06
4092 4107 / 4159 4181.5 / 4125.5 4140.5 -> -1.5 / 7.98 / 8.55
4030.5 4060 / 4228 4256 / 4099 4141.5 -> 4.0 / 9.87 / 9.18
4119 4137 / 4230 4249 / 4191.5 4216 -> 0.5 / 9.02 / 9.28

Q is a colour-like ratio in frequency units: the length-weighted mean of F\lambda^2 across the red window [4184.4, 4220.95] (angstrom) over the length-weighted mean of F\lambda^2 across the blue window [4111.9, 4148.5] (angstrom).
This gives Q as 1.05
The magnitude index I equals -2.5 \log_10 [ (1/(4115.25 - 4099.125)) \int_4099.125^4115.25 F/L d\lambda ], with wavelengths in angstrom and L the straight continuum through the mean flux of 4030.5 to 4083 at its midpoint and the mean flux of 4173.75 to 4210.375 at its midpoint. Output 0.12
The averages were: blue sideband 9.29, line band 8.12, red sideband 8.73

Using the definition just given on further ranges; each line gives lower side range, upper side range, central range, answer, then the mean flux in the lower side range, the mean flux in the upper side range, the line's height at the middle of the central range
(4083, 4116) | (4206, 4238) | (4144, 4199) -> 0.01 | 8.55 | 8.99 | 8.81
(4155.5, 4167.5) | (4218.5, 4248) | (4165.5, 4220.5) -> 0.01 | 8.91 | 9.01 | 8.96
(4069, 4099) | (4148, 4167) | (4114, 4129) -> -0.03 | 8.79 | 8.82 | 8.81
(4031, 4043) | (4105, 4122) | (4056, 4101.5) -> 0.15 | 11.1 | 8.83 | 9.86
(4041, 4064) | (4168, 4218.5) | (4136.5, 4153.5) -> 0.03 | 9.4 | 8.85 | 9.04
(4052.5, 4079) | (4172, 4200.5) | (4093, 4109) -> 0.07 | 8.42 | 8.6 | 8.47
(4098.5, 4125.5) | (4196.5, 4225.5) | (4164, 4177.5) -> 0.03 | 8.46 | 9.05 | 8.81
